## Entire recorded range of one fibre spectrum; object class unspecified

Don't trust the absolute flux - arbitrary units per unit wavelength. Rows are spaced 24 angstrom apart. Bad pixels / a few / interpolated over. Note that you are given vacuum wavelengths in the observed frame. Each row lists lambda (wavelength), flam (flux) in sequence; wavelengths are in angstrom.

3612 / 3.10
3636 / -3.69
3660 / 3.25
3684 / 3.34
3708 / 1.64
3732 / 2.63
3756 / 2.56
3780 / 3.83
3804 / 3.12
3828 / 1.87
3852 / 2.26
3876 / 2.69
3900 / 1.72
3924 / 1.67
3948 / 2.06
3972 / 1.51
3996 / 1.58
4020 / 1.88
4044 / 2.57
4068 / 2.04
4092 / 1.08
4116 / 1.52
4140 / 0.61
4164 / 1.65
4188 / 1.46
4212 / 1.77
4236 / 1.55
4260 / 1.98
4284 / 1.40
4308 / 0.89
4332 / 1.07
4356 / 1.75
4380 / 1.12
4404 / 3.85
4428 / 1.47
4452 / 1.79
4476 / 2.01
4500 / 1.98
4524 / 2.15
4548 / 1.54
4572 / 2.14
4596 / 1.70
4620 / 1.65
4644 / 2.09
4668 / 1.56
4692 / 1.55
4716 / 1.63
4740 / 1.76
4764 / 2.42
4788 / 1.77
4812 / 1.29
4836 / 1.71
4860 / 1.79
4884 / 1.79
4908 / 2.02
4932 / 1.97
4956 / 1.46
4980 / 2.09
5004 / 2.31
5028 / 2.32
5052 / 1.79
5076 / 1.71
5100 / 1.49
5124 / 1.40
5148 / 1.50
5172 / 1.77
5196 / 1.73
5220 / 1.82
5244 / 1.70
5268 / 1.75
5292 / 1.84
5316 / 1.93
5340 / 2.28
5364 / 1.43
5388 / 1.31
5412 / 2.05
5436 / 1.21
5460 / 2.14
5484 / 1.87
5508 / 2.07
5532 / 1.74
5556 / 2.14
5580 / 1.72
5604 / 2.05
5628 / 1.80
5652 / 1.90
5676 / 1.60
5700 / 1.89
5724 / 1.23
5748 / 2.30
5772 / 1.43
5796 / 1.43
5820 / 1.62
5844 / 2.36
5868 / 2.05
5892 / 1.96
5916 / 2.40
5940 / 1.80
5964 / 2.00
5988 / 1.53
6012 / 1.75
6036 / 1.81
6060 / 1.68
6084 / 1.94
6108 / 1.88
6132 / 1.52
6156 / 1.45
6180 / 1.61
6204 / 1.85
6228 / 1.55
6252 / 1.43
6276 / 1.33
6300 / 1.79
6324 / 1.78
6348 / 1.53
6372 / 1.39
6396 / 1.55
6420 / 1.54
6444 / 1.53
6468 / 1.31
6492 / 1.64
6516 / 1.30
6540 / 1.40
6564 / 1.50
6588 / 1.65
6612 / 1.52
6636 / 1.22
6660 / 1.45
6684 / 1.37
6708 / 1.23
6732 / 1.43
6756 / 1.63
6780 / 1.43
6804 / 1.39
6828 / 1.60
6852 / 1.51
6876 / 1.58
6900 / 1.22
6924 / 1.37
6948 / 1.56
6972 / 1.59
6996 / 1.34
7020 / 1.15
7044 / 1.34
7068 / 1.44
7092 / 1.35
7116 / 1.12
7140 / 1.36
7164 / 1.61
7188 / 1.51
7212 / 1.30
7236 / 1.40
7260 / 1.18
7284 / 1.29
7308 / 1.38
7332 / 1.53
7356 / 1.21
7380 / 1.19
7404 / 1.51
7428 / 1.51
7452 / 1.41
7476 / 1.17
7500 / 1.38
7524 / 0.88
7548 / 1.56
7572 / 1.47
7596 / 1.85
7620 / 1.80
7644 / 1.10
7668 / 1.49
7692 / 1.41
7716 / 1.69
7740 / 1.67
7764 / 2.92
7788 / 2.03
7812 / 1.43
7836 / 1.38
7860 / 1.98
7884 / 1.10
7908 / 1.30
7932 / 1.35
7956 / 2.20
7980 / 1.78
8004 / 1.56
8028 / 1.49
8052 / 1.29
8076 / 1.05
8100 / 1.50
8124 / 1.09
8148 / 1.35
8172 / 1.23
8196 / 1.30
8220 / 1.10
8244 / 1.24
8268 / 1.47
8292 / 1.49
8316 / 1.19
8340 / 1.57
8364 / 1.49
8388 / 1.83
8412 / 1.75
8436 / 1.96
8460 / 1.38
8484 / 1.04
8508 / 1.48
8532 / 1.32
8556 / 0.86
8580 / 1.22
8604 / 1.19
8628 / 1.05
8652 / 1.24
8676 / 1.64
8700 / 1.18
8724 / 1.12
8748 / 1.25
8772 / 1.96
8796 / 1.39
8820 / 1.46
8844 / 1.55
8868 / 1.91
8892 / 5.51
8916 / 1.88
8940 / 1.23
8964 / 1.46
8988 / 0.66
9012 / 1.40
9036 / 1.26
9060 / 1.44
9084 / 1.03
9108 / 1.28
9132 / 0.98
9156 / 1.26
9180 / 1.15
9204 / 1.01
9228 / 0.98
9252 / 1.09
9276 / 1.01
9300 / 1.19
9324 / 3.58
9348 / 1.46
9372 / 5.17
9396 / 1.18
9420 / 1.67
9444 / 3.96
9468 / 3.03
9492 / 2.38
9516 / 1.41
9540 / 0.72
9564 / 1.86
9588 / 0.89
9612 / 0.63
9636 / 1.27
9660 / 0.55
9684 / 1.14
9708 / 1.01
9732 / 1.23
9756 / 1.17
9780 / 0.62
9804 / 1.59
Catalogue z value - 0.183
